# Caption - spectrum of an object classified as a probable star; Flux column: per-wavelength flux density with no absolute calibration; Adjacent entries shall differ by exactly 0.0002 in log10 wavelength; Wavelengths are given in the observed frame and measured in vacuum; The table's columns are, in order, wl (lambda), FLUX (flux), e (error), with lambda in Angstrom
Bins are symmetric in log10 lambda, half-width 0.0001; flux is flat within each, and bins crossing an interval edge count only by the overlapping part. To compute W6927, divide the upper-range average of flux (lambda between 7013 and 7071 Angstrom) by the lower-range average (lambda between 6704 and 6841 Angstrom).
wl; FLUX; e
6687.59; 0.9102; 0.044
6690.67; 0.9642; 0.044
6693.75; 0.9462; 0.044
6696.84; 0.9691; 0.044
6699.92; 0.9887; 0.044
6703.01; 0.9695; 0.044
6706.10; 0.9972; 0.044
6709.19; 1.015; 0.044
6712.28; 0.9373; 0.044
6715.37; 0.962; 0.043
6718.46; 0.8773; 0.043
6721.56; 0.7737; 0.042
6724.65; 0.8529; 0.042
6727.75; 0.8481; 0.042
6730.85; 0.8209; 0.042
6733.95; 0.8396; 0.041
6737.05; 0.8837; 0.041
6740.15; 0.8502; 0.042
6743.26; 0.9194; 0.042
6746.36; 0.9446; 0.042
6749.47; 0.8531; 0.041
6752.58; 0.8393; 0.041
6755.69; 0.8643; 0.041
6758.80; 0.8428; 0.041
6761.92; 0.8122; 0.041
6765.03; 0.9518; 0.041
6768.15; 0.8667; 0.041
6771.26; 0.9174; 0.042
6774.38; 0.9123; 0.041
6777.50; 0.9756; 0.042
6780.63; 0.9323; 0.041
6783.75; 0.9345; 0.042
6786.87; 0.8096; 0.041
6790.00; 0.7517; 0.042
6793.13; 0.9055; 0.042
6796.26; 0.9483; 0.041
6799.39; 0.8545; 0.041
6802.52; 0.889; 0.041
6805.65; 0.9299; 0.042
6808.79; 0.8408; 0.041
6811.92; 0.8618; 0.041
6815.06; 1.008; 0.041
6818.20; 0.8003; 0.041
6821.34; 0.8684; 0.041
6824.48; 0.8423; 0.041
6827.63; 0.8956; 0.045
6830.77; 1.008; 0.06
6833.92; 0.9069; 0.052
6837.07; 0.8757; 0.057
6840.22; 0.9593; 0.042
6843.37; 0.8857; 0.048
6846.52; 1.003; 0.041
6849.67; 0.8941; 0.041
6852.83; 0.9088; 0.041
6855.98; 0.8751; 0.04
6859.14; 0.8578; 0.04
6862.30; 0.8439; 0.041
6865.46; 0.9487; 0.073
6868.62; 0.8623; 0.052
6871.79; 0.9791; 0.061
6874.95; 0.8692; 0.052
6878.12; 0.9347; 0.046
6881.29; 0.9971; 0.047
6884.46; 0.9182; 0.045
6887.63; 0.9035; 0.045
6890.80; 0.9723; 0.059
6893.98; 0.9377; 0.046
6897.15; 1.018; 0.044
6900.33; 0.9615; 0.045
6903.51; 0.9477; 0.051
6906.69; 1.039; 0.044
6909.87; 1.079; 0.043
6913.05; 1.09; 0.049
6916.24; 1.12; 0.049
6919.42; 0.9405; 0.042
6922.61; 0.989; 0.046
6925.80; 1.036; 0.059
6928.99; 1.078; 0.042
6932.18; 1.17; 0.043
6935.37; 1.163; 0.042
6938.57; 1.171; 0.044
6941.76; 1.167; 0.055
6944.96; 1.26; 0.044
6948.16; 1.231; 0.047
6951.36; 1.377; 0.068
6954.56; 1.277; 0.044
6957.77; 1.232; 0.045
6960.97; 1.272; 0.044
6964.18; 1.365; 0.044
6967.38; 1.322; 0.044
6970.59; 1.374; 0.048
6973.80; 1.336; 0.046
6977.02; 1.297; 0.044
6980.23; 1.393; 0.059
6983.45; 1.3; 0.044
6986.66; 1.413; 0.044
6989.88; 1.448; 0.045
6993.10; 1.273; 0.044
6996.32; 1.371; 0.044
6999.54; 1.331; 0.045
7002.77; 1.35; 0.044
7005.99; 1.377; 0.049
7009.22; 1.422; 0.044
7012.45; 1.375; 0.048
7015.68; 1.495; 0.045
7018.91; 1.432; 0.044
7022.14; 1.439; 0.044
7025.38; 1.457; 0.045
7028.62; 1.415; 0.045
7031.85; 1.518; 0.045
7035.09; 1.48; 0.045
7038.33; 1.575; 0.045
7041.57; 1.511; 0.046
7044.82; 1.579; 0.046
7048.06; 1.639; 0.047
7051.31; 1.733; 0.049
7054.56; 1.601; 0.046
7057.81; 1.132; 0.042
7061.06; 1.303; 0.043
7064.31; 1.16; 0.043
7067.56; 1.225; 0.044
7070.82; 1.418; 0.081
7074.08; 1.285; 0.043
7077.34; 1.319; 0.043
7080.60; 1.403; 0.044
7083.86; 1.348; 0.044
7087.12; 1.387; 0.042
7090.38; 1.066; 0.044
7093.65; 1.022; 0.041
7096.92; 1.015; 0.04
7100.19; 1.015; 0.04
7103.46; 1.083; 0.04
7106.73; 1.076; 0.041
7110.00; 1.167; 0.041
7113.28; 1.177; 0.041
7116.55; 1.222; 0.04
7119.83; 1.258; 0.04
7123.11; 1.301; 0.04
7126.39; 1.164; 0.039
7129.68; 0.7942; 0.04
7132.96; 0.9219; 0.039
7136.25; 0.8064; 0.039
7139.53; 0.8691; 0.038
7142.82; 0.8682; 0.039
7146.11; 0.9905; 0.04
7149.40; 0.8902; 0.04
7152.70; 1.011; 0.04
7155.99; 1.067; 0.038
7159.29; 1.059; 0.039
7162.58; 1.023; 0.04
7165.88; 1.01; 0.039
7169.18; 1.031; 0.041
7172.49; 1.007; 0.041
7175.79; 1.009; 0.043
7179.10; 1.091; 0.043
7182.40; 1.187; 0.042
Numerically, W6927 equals 1.6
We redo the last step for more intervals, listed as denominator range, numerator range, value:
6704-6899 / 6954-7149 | 1.43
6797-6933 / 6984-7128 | 1.42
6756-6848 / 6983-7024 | 1.55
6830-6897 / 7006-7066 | 1.58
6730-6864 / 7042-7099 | 1.50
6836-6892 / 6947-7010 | 1.46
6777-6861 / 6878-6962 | 1.21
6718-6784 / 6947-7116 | 1.53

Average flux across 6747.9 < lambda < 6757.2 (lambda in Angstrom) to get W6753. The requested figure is 0.852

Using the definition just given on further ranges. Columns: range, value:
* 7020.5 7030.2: 1.44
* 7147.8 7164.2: 1.01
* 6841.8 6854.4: 0.923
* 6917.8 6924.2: 0.966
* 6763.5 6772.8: 0.912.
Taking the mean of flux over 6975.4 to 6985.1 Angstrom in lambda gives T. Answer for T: 1.33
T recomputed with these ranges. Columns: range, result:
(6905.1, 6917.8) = 1.08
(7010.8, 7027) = 1.44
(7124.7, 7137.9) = 0.923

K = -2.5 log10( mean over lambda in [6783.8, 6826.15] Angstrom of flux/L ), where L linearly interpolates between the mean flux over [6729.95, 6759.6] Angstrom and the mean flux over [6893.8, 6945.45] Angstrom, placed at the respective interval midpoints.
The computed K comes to 0.077 mag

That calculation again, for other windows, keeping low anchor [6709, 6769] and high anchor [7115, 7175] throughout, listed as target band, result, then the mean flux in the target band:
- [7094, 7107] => -0.04 mag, 1.04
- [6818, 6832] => 0.02 mag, 0.888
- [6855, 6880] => 0.03 mag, 0.898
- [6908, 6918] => -0.17 mag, 1.09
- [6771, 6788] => -0.03 mag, 0.916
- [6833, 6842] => -0.01 mag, 0.914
